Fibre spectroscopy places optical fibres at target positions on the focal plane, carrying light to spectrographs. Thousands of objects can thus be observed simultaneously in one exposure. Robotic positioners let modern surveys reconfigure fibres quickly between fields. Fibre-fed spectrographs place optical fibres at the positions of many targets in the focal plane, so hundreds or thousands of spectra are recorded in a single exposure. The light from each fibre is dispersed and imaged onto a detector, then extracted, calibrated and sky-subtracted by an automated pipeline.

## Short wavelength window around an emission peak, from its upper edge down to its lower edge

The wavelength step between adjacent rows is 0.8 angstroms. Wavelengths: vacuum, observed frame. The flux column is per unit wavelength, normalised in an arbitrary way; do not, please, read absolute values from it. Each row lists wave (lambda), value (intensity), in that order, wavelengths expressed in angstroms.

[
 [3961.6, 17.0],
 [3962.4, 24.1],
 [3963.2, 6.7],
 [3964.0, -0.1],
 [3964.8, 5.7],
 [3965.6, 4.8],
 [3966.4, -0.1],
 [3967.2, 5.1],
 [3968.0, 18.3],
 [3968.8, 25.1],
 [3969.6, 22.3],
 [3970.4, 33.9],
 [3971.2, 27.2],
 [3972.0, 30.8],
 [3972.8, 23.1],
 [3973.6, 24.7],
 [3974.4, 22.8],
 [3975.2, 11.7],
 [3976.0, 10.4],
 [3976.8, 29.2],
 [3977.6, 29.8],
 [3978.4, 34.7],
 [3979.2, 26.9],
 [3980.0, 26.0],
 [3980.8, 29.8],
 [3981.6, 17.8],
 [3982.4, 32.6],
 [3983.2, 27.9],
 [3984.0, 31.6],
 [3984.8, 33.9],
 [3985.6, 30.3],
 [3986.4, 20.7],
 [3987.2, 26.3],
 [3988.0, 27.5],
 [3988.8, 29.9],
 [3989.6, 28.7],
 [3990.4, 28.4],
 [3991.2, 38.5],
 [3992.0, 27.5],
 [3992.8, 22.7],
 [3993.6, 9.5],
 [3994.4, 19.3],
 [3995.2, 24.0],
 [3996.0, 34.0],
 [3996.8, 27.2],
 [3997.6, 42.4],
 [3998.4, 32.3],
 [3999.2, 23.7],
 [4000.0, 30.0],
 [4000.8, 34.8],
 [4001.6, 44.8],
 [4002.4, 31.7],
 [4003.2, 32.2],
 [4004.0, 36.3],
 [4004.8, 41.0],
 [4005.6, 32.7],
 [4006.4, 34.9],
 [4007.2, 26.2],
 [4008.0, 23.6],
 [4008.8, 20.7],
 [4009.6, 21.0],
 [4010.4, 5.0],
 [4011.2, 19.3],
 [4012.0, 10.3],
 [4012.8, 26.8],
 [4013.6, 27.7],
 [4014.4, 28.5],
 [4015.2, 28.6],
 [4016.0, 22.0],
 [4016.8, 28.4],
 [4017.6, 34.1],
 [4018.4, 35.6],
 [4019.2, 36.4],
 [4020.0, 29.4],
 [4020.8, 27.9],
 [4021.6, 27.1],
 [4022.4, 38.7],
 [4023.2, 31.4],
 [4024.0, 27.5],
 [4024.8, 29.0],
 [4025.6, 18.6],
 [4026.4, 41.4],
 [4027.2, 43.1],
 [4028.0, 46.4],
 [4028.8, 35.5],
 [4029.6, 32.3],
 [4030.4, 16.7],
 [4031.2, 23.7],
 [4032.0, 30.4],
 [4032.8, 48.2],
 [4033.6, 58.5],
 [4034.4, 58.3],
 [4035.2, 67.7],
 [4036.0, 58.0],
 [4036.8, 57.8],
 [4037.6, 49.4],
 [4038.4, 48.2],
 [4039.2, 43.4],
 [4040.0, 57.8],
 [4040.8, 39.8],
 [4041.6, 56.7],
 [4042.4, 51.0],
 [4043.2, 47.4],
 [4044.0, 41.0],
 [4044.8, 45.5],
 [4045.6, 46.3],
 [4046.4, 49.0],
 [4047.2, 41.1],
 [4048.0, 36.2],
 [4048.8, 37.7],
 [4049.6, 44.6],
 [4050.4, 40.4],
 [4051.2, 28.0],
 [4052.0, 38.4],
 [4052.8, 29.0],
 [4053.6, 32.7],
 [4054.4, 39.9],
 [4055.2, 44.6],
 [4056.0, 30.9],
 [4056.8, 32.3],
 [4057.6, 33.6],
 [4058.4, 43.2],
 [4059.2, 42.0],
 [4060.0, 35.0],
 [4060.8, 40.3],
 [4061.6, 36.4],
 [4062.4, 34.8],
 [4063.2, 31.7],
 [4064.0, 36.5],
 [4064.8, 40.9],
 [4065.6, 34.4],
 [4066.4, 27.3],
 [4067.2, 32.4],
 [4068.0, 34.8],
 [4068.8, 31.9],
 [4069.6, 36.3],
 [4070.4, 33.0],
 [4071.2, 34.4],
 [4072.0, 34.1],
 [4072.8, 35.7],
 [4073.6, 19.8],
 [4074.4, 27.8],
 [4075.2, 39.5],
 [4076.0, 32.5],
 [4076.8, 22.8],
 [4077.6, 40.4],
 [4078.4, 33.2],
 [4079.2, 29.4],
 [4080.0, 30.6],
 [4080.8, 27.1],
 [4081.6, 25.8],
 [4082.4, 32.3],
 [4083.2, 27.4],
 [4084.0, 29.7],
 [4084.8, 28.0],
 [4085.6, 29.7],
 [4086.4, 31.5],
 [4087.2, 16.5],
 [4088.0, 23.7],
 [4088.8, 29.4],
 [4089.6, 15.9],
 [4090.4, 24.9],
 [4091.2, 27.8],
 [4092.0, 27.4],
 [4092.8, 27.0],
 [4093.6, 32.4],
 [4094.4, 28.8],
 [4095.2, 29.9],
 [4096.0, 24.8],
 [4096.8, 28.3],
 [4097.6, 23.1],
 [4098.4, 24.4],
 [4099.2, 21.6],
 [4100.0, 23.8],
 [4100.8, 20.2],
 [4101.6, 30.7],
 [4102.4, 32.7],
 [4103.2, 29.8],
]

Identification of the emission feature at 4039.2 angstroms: Ly-alpha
